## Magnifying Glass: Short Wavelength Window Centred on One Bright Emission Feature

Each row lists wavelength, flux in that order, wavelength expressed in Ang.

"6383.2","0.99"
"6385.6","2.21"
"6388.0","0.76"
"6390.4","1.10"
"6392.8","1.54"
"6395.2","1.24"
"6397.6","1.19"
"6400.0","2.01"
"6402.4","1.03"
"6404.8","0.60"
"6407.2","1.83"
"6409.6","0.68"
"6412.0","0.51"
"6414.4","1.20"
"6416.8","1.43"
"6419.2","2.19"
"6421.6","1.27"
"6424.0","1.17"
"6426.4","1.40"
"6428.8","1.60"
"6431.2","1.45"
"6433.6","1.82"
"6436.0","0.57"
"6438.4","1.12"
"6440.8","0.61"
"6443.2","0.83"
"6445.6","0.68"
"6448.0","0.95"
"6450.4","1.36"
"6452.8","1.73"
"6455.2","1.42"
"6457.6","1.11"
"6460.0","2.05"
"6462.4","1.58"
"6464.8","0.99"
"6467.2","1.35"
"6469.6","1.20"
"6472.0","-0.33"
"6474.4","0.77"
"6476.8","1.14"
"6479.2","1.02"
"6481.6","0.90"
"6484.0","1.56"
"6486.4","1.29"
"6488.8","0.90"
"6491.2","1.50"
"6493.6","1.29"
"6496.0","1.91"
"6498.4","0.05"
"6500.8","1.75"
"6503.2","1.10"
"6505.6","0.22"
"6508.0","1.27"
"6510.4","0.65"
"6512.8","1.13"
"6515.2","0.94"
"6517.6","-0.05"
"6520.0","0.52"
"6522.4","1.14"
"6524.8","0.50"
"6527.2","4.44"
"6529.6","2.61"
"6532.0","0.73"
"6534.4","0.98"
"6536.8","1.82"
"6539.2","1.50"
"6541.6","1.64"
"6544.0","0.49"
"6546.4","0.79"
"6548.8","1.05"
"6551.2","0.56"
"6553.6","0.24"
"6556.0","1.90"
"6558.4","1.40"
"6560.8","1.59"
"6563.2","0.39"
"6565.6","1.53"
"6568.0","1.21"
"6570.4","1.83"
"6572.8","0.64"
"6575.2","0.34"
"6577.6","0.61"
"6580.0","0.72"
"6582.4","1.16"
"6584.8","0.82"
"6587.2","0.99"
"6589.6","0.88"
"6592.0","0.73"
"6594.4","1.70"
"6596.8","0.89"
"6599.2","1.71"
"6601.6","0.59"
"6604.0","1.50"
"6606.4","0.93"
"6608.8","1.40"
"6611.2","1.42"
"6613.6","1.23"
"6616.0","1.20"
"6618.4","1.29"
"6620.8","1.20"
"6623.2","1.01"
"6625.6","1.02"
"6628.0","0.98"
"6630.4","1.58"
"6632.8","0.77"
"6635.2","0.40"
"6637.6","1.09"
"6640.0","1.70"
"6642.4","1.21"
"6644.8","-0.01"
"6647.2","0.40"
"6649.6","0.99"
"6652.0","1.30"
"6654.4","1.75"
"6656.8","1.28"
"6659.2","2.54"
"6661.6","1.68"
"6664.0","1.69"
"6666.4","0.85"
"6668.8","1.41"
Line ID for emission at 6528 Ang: H-beta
